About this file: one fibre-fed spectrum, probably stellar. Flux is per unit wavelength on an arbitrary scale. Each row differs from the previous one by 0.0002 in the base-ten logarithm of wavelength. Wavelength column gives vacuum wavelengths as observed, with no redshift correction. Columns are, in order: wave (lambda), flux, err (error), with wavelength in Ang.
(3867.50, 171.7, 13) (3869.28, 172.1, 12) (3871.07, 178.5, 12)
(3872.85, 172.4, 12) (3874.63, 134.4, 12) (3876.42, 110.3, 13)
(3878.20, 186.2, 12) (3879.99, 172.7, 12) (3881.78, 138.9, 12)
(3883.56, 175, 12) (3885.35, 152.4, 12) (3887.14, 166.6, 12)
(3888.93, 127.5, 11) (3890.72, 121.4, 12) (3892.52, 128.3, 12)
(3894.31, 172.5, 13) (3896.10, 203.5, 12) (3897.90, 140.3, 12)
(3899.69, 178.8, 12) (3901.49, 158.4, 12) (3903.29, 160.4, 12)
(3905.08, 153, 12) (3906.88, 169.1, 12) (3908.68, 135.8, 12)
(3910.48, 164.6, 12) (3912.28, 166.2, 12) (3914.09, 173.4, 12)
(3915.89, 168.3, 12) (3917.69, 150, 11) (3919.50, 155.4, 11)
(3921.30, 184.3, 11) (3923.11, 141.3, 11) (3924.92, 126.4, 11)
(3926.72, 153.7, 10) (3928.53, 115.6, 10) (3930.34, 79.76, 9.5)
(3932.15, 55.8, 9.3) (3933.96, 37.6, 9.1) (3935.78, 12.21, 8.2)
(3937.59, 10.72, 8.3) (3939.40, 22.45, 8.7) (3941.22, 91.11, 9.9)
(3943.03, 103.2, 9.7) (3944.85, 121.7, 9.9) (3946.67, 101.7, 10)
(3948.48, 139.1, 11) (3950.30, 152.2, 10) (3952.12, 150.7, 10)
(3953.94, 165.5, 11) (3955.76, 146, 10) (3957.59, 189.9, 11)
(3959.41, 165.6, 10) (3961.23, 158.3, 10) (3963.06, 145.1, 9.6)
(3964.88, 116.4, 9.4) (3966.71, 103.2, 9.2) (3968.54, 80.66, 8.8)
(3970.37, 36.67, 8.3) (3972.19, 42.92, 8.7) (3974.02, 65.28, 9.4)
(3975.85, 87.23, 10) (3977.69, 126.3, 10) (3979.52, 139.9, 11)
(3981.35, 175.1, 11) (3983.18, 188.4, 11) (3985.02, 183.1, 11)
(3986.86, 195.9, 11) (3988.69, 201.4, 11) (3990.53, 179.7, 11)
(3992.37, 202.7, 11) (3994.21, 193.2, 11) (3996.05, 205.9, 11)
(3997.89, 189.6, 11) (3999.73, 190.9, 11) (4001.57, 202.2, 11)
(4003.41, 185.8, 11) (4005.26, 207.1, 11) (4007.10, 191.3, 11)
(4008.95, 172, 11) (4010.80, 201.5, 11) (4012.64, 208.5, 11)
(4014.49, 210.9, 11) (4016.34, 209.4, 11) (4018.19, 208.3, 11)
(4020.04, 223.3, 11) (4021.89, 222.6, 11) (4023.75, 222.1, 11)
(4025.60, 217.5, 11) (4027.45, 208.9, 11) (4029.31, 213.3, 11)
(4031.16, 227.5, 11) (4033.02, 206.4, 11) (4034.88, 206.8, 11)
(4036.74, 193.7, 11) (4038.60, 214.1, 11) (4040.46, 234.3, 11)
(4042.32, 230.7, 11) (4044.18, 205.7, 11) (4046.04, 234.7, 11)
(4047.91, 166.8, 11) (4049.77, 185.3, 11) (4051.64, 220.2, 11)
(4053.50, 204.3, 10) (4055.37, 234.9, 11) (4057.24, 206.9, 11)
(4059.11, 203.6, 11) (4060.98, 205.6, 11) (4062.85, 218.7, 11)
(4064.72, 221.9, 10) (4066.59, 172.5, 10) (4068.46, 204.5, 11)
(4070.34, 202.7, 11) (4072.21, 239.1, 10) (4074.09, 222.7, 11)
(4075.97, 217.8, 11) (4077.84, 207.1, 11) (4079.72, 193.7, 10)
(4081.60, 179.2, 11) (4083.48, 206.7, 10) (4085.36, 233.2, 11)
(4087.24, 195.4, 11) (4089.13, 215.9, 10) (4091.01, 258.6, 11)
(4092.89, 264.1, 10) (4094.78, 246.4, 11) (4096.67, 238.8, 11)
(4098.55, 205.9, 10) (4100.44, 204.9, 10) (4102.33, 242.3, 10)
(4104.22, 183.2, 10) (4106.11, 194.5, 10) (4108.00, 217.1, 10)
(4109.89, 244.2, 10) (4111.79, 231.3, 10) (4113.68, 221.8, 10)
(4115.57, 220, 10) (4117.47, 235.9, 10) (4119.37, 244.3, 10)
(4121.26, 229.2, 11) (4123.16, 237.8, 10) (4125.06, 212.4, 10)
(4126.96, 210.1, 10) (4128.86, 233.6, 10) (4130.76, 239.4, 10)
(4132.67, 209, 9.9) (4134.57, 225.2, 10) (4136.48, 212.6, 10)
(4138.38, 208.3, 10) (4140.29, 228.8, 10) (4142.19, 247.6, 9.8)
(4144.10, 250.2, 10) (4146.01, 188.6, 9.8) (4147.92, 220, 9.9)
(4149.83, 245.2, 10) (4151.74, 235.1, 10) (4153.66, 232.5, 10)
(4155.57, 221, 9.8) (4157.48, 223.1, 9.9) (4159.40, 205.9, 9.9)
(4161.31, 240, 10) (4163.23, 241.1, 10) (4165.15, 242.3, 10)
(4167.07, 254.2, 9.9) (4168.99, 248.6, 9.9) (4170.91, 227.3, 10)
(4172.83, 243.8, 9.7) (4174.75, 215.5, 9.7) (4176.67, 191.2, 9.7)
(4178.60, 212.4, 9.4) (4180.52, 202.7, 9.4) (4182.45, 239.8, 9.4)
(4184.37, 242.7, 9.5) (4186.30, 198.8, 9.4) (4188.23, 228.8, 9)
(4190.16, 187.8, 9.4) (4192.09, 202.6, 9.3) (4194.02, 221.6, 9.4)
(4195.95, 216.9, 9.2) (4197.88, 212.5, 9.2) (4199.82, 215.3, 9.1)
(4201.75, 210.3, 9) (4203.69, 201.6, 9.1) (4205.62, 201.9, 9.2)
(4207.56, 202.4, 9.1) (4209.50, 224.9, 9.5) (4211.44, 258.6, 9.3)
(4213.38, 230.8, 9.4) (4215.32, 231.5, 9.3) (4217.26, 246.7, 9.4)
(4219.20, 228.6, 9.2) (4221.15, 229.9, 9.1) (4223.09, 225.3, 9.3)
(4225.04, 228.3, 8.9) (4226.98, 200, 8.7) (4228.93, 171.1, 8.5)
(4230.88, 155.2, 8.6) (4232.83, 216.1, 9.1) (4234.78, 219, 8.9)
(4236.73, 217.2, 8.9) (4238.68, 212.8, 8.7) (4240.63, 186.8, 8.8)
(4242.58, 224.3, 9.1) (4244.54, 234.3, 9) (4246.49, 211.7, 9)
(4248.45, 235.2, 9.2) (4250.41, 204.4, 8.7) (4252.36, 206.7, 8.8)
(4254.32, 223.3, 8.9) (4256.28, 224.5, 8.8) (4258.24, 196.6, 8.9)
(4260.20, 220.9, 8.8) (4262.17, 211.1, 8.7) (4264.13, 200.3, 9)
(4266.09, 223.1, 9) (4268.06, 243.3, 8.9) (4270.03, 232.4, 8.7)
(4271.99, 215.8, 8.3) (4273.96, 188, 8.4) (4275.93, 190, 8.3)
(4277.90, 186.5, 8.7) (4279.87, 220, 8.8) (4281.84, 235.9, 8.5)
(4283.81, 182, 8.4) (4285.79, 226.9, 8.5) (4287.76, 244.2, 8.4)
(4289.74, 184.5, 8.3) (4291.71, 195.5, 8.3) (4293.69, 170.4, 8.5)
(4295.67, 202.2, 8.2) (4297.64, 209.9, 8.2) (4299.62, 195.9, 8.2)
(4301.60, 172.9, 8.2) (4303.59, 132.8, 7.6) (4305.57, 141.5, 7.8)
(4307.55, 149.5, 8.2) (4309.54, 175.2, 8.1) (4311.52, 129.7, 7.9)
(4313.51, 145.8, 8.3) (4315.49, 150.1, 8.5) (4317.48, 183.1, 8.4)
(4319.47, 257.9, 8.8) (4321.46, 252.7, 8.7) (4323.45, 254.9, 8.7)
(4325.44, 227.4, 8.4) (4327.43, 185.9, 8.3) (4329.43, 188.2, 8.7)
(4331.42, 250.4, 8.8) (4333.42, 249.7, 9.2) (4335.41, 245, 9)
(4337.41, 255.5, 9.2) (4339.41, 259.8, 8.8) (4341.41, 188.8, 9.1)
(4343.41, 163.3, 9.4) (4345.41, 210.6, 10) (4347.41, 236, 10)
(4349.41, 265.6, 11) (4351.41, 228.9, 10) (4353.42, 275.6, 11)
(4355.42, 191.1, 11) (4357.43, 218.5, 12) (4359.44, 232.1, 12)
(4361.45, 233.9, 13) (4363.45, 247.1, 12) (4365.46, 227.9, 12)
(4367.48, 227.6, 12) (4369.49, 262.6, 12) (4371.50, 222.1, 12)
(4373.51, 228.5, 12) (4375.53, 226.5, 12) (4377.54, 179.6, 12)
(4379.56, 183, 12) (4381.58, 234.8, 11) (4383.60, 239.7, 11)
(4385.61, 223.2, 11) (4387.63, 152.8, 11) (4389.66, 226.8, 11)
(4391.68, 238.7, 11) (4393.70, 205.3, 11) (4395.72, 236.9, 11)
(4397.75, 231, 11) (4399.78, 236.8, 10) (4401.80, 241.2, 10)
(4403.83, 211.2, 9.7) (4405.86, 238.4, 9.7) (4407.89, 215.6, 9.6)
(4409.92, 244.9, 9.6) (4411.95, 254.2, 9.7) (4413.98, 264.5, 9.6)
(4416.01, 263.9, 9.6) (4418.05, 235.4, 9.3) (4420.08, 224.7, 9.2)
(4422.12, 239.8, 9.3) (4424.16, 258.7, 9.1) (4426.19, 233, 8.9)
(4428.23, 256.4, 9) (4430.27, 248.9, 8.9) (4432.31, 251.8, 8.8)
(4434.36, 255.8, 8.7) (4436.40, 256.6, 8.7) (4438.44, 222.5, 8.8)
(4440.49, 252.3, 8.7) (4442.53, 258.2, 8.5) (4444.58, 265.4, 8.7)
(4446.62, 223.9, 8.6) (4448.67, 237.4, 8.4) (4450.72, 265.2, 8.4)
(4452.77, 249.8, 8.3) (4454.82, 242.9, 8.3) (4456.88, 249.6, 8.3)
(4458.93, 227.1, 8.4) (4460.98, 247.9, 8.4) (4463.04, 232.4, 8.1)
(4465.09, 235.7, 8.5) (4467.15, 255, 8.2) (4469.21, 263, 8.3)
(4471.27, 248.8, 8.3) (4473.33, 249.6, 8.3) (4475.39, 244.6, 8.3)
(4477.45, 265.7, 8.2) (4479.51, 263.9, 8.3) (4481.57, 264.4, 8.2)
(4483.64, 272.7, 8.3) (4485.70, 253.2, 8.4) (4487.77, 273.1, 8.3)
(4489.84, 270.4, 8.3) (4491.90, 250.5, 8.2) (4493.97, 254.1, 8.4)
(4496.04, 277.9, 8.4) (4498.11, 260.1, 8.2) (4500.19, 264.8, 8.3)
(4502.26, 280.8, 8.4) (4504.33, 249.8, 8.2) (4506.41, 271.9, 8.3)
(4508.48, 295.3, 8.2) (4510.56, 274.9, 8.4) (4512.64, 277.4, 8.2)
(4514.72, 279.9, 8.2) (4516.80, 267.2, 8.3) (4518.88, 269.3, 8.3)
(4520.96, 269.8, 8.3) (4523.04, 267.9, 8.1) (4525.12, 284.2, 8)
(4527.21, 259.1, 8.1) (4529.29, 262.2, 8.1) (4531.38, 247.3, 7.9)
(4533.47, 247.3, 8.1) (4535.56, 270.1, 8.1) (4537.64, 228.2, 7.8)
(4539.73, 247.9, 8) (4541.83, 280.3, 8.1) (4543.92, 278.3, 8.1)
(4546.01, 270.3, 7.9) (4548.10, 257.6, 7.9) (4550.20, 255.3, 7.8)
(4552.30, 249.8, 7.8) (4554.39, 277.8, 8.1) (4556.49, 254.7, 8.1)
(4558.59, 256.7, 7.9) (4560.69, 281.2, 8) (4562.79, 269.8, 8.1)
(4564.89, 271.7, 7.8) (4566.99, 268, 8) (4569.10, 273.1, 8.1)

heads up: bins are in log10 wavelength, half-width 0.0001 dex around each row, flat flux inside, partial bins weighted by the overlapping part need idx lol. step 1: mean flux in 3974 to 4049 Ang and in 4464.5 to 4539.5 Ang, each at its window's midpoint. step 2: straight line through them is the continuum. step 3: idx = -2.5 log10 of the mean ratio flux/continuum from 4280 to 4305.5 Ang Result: 0.20 mag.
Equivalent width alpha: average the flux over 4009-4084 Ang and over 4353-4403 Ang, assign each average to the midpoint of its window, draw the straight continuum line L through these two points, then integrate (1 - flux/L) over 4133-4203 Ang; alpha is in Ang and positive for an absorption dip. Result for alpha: -2.58 Ang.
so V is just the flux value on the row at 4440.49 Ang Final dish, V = 252.3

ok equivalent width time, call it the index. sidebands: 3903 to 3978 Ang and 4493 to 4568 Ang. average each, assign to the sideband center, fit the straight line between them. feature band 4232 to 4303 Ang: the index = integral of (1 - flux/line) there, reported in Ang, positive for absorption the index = -3.3 Ang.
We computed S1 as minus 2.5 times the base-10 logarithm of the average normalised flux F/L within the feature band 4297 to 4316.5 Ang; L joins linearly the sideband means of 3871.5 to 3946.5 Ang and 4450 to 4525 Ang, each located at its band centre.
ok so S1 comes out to 0.355 mag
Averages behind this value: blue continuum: 134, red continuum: 261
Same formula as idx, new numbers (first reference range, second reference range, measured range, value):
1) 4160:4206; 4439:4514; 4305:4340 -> 0.159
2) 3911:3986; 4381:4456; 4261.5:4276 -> -0.070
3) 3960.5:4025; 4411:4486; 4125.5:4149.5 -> -0.152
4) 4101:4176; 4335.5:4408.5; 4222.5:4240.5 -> 0.114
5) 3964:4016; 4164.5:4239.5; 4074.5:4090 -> -0.115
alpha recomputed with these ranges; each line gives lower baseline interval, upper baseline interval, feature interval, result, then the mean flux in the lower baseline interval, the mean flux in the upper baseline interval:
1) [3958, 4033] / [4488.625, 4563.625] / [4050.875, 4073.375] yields -3.2 Ang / 173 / 266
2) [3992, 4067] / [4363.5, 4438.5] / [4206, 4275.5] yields 1.7 Ang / 207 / 233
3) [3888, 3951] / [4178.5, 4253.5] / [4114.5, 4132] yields -3.8 Ang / 128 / 215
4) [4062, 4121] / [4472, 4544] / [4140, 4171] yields -0.9 Ang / 219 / 265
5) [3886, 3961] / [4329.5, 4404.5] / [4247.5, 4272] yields -1.7 Ang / 133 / 226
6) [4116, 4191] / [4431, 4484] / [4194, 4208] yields 1.2 Ang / 226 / 250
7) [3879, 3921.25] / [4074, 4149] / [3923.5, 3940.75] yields 9.9 Ang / 159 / 222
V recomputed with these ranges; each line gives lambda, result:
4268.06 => 243.3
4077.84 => 207.1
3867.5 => 171.7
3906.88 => 169.1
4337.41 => 255.5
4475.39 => 244.6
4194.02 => 221.6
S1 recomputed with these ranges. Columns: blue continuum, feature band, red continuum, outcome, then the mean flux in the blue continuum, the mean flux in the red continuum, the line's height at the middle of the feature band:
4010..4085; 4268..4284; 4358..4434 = 0.07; 211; 232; 225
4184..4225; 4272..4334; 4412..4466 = 0.18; 220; 246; 231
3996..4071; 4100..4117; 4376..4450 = -0.03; 207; 235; 213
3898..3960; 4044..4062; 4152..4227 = -0.19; 129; 223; 174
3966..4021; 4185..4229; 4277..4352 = -0.14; 167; 204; 192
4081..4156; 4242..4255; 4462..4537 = 0.08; 224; 263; 238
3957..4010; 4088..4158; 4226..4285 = -0.23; 156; 210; 184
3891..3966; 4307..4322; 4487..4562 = 0.22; 133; 266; 219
